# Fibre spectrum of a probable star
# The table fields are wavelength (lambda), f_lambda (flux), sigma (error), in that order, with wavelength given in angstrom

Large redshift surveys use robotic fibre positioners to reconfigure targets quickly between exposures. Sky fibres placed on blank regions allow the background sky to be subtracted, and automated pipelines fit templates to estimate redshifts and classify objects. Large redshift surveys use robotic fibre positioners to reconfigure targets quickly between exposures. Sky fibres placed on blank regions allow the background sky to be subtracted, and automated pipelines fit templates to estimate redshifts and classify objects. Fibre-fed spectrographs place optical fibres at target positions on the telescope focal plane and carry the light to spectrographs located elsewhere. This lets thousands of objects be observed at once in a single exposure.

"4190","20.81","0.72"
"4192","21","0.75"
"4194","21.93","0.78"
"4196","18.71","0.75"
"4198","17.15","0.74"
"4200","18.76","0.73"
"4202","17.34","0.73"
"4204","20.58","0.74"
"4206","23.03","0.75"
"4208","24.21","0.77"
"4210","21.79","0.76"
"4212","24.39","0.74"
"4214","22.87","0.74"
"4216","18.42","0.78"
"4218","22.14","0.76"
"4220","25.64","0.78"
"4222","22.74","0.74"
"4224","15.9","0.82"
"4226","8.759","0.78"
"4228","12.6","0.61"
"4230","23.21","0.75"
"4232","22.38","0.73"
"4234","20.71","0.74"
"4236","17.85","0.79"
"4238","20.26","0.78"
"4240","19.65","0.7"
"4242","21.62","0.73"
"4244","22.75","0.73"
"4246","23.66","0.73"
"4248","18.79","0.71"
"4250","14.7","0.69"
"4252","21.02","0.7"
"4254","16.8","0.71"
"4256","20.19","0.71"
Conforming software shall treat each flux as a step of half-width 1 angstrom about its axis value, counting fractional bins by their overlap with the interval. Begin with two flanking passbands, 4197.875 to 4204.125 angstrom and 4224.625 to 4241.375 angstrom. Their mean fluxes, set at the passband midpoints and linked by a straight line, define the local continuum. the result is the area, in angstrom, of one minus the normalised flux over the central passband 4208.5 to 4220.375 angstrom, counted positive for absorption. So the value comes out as -2.7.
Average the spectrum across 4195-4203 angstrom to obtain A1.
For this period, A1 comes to 18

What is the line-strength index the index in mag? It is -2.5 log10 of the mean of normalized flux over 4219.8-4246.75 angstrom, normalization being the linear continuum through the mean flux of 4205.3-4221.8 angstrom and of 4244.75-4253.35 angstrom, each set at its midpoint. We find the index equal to 0.07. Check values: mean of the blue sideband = 22.8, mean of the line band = 19.6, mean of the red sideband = 19.5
